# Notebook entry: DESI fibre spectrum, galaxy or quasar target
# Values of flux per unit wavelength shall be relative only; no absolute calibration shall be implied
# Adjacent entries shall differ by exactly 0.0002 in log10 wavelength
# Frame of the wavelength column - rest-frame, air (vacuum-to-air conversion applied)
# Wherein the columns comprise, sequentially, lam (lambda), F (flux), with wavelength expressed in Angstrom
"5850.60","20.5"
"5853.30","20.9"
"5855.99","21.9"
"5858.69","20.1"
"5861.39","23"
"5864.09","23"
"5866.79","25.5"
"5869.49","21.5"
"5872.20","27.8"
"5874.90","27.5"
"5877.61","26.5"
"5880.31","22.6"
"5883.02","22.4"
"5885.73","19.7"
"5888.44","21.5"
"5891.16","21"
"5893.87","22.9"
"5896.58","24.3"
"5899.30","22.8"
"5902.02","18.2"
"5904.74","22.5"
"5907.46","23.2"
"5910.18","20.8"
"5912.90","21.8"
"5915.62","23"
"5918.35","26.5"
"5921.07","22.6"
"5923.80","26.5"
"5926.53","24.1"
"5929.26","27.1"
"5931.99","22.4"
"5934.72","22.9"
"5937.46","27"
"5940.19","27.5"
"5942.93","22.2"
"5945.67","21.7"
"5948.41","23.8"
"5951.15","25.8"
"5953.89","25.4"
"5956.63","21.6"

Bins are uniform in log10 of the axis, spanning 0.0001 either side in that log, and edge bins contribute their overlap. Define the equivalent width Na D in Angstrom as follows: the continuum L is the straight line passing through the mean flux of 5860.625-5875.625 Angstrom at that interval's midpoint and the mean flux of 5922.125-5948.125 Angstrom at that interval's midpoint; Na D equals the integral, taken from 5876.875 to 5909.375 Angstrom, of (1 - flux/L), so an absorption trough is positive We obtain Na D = 3.2 Angstrom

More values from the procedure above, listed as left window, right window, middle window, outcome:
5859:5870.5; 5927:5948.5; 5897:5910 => 1.06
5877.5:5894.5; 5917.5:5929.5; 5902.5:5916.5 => 1.18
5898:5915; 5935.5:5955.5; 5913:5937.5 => -1.41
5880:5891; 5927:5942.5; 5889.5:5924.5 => 0.48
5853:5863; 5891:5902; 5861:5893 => -2.24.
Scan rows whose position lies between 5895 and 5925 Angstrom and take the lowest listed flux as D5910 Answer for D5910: 18.2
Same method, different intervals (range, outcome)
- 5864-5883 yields 21.5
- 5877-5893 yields 19.7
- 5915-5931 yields 22.6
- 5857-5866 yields 20.1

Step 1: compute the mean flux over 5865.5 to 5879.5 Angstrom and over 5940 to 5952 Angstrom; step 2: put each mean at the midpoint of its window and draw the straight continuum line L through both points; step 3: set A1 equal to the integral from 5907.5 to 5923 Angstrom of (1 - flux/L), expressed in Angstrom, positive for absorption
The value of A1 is 0.93 Angstrom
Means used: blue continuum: 25.6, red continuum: 23.8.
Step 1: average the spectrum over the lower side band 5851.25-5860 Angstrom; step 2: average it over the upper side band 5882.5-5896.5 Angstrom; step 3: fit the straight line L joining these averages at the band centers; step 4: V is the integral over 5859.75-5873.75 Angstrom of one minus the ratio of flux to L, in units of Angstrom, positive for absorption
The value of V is -1.9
